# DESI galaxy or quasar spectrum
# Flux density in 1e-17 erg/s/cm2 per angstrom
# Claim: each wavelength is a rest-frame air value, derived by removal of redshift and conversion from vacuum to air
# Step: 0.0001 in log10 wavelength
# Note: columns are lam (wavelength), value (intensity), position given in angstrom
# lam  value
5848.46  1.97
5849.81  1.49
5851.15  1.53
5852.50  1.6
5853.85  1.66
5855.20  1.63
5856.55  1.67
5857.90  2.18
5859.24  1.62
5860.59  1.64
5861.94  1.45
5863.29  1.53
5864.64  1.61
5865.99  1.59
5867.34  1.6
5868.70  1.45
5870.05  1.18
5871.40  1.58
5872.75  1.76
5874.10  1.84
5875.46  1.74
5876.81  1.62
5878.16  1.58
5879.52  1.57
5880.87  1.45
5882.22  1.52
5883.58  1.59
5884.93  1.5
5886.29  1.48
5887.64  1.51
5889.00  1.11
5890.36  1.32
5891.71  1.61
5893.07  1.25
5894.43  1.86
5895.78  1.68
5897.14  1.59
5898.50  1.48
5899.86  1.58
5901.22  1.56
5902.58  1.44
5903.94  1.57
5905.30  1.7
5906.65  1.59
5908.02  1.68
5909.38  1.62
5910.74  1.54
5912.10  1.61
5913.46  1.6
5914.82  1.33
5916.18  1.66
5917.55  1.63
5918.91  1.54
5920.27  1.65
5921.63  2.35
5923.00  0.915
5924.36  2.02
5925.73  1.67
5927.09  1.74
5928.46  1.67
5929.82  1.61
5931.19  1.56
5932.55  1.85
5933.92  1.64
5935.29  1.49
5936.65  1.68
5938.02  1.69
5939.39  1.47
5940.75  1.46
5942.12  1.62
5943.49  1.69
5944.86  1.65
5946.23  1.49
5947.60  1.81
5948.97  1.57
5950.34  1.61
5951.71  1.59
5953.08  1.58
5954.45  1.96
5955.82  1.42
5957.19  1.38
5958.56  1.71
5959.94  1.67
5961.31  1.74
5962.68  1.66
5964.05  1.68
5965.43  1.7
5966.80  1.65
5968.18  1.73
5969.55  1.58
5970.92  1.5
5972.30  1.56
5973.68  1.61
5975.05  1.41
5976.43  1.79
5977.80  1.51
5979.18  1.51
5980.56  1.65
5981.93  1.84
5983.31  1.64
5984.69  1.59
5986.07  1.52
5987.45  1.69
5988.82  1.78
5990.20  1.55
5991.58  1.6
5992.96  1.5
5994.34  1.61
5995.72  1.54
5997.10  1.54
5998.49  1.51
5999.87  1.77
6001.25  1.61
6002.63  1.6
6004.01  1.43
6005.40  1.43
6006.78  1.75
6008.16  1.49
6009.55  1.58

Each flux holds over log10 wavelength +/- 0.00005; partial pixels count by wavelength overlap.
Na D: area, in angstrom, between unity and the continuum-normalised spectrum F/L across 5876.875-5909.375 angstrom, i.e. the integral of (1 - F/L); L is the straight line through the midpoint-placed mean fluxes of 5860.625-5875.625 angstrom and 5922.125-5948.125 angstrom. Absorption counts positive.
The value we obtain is 1.1 angstrom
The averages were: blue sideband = 1.57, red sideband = 1.62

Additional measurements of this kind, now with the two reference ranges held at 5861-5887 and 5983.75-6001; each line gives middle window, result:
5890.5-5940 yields -1.2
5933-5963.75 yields -0.7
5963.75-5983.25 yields -0.3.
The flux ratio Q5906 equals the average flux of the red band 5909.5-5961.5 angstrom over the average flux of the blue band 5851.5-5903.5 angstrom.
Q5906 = 1.0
